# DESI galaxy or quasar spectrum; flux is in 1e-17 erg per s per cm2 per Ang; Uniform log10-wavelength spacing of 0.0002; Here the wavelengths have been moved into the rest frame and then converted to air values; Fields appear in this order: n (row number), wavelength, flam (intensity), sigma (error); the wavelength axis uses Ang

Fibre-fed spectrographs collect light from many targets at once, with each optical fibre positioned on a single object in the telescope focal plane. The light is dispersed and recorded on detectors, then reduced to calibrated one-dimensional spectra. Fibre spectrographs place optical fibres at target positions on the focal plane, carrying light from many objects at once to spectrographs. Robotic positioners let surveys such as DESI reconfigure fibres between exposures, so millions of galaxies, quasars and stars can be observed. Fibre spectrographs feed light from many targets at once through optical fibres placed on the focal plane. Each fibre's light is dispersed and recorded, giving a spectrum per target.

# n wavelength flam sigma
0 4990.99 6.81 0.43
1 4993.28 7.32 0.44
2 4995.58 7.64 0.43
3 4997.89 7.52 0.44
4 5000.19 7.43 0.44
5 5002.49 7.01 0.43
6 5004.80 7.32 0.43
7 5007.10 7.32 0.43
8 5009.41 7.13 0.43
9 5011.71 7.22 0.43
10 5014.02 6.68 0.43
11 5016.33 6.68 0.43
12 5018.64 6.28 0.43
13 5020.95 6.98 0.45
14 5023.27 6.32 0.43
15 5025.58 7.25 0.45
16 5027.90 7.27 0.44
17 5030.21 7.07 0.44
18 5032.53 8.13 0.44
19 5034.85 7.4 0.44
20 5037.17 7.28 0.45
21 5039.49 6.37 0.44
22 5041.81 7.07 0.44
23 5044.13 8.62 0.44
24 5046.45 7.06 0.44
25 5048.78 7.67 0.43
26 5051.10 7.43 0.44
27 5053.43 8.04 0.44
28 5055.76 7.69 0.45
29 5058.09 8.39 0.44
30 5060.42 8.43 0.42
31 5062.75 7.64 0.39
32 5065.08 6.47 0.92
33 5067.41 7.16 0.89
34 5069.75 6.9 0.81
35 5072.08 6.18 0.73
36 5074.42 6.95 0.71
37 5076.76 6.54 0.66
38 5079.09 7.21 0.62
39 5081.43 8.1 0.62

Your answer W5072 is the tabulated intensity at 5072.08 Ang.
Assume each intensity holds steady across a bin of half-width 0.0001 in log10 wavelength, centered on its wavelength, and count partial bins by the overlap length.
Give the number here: 6.18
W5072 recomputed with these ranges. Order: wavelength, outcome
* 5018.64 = 6.28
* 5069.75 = 6.9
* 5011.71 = 7.22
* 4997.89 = 7.52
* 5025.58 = 7.25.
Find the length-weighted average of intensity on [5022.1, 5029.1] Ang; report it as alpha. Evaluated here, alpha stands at 6.95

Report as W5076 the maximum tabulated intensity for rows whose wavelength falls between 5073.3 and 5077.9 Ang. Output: 6.95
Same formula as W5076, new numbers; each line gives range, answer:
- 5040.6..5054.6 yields 8.62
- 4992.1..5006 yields 7.64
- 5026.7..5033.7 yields 8.13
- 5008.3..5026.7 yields 7.25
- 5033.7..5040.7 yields 7.4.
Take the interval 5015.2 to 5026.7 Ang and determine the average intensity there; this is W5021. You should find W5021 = 6.7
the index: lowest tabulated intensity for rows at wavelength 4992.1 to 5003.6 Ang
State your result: 7.01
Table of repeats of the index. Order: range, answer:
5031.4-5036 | 7.4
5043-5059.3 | 7.06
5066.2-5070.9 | 6.9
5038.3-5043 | 6.37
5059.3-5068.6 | 6.47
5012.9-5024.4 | 6.28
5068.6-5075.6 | 6.18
